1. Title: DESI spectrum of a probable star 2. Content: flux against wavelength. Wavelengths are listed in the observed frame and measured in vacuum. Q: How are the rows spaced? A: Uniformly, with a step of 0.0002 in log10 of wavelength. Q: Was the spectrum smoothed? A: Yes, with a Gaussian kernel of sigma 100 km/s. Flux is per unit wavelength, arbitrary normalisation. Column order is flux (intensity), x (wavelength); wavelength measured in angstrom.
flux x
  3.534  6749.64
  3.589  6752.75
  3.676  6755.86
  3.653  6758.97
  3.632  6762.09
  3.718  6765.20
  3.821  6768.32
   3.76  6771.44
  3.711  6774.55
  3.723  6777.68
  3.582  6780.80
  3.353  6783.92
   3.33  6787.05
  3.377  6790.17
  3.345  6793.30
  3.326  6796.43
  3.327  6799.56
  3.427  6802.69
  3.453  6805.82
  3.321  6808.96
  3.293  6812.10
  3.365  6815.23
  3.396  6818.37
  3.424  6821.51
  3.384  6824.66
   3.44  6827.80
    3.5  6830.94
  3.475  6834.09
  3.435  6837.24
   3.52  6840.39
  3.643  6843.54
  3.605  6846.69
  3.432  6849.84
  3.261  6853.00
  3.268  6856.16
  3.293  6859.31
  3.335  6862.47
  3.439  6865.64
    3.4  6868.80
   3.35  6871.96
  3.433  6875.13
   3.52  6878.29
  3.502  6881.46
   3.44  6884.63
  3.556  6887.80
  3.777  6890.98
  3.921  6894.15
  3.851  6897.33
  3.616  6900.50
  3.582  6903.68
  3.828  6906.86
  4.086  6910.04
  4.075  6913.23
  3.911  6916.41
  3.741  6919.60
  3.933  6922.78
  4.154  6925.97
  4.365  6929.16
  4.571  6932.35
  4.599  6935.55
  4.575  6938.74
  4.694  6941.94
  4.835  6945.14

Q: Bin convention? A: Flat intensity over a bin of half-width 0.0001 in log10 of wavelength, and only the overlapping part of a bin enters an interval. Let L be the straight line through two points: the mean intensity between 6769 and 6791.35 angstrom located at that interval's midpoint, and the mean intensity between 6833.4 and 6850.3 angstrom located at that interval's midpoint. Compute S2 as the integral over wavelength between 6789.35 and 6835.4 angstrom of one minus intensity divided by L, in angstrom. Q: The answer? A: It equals 2.0 angstrom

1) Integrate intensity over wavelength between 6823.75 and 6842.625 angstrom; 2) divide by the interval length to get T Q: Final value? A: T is 3.47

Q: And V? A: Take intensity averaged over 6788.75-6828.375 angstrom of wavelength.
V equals 3.37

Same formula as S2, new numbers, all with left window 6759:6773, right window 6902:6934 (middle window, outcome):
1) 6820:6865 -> 5.2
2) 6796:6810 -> 1.6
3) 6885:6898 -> 0.8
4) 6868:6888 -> 2.5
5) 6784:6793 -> 1.0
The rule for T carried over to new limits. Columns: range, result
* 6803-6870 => 3.41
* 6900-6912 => 3.8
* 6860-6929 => 3.7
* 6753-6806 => 3.55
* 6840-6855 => 3.48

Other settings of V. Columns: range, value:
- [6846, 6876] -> 3.37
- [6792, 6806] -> 3.37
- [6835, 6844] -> 3.51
